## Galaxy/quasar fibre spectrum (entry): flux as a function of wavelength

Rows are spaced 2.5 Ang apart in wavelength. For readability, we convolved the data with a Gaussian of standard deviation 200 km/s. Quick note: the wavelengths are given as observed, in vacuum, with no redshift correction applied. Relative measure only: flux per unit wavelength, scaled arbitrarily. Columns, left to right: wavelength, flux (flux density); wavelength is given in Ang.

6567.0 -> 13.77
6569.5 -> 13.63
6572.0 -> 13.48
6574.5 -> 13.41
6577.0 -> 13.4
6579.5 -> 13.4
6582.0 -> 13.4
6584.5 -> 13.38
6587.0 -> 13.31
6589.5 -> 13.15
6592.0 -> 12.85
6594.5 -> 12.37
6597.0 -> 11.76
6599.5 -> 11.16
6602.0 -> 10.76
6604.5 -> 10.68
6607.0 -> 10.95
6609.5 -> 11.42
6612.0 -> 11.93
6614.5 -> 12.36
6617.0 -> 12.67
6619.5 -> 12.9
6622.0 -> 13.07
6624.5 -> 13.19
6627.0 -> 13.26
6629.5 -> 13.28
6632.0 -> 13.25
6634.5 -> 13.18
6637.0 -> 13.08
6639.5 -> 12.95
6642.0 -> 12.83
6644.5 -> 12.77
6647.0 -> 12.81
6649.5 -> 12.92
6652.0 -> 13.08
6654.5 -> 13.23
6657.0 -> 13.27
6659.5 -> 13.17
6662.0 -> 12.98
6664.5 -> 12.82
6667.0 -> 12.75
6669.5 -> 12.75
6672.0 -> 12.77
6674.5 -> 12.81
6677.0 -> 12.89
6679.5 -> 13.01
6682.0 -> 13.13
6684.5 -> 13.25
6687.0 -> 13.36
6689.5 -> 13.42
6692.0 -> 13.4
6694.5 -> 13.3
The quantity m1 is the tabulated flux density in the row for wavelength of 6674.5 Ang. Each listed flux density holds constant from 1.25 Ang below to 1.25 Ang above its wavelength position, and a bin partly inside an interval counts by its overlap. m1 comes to 12.81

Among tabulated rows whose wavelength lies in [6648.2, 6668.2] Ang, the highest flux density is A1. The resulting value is 13.27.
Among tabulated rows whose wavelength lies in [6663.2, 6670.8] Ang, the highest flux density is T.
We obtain 12.82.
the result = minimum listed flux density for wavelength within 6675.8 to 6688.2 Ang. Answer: 12.89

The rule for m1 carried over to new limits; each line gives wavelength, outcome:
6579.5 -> 13.4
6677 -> 12.89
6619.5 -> 12.9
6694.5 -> 13.3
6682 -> 13.13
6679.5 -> 13.01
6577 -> 13.4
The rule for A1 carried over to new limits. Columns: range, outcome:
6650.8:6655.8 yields 13.23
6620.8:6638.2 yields 13.28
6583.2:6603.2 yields 13.38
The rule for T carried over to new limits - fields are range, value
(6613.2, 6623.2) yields 13.07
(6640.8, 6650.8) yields 12.92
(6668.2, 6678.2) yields 12.89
